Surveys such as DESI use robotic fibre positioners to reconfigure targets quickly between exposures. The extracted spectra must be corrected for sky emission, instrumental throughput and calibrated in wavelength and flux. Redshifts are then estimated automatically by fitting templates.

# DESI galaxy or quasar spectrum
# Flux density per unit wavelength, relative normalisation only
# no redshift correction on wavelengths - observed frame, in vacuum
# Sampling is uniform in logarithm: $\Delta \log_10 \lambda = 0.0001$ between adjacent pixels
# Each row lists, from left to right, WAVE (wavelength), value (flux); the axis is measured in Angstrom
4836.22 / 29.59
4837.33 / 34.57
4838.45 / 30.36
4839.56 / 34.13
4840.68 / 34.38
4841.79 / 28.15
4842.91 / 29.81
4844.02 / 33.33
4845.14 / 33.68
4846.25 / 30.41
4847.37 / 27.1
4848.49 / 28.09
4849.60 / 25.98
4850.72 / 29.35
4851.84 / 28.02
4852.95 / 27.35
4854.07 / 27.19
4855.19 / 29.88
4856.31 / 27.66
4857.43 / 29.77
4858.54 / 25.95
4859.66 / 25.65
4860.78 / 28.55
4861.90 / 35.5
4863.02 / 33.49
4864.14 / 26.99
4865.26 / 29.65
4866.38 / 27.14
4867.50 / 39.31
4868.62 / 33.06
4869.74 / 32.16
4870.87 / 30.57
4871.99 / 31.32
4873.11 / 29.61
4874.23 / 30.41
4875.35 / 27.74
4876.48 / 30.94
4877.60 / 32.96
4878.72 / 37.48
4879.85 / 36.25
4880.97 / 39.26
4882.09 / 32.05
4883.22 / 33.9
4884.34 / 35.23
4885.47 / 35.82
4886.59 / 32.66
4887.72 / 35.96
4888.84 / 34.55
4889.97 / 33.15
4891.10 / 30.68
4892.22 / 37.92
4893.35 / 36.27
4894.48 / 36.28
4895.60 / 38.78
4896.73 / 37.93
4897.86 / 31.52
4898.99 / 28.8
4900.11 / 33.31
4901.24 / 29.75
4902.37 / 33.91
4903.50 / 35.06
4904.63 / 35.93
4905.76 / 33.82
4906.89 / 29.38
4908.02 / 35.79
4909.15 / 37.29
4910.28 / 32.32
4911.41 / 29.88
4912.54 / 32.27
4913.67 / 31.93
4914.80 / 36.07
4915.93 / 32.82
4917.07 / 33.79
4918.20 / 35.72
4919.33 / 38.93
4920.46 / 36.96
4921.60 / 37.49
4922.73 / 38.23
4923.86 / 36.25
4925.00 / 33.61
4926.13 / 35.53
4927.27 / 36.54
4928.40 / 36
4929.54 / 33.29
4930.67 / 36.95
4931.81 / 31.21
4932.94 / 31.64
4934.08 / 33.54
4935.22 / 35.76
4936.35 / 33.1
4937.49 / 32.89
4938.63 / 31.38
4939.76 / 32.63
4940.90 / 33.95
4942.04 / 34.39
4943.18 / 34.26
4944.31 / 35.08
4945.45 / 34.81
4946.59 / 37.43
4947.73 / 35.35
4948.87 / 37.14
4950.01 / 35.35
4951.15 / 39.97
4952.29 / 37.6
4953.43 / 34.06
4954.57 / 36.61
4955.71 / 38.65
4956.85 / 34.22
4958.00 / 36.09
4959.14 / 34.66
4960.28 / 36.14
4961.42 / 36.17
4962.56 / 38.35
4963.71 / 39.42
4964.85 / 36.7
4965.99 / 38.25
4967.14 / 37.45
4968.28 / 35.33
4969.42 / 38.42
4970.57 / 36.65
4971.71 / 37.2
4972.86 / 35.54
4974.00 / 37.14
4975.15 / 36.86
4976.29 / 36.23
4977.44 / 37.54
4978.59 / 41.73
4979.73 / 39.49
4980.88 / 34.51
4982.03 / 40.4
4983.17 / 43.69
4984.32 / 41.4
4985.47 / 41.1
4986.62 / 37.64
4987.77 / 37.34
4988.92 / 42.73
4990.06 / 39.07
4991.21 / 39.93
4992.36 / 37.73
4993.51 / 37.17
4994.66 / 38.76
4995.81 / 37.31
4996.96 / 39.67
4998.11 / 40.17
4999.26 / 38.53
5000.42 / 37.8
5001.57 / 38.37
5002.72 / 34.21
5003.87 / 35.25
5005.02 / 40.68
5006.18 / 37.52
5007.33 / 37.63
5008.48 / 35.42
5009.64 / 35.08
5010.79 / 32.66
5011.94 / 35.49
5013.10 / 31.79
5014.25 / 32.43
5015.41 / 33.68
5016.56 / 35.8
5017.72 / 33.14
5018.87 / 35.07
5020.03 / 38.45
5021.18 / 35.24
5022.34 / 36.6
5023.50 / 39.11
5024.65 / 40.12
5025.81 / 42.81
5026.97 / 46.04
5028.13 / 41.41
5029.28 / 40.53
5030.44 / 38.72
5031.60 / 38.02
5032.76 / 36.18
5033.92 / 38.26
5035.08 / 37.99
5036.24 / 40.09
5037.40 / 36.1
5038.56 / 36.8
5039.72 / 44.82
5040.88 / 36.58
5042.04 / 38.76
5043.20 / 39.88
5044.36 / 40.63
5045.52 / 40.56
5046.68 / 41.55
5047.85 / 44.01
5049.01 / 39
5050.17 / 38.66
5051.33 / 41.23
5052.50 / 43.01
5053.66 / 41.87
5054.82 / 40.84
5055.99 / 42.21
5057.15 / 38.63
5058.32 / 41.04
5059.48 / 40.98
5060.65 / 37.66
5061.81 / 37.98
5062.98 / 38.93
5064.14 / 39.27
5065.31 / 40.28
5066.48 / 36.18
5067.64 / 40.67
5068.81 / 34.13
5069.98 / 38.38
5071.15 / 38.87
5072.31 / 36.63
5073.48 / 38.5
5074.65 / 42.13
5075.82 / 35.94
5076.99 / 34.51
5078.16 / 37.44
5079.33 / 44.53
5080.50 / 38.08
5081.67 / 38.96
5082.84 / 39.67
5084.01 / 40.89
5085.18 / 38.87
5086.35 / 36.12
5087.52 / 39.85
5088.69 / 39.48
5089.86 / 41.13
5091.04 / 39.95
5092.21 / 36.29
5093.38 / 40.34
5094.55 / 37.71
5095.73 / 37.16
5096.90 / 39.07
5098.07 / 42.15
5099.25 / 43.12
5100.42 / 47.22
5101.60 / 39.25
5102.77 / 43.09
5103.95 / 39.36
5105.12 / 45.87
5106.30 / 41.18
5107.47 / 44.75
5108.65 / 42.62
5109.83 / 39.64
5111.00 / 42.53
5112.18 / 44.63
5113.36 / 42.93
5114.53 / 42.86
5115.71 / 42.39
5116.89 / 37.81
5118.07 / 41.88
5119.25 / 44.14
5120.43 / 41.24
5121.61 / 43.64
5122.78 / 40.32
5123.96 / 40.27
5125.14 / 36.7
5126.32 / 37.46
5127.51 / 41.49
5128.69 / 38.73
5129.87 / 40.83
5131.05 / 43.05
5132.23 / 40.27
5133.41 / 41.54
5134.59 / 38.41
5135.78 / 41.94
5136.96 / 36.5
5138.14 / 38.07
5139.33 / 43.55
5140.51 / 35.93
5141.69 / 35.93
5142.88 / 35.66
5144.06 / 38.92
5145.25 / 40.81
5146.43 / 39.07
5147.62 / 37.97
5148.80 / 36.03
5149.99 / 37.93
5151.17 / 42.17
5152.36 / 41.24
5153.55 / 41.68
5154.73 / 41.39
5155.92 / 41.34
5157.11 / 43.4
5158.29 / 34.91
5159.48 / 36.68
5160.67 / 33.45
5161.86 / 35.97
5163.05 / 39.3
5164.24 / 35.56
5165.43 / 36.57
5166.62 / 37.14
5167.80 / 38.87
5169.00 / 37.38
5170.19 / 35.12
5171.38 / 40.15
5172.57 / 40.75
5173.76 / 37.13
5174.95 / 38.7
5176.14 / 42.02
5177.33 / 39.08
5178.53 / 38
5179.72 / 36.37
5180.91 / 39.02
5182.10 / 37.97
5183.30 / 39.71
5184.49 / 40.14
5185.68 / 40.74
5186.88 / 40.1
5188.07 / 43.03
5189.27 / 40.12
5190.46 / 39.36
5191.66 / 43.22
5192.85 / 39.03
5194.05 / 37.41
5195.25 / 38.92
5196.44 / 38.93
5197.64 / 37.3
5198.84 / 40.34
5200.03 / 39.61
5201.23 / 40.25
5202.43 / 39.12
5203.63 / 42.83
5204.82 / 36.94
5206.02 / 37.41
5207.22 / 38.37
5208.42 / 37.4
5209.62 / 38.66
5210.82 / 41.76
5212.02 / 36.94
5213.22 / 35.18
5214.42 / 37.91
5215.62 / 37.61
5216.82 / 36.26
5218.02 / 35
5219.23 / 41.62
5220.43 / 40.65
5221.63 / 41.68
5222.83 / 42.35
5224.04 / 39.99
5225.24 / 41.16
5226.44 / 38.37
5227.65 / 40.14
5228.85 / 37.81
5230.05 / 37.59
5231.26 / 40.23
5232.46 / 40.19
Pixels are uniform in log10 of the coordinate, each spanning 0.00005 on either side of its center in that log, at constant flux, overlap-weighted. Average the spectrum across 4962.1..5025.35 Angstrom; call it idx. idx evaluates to 37.5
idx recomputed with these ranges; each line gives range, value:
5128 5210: 39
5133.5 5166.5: 38.5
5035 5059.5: 40.3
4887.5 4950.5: 34.5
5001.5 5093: 38.5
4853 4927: 33.1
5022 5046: 39.6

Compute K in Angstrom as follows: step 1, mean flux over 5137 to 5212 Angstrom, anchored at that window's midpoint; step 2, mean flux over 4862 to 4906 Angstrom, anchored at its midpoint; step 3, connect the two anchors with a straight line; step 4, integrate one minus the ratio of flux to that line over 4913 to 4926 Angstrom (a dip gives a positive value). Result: -0.6 Angstrom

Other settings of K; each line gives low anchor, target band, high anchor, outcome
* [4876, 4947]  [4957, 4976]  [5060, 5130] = -0.4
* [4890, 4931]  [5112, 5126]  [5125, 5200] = -1.2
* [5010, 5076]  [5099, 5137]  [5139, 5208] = -2.7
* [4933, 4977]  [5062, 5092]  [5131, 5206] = -0.9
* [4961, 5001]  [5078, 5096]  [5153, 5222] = -0.3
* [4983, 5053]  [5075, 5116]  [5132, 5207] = -2.0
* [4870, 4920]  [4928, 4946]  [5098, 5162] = 0.6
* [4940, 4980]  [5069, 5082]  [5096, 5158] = 0.4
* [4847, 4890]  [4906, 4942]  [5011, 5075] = -0.7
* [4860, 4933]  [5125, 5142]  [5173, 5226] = -0.7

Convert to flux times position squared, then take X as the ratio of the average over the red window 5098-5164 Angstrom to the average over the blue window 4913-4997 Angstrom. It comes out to 1.18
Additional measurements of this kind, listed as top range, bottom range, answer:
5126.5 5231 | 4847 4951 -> 1.31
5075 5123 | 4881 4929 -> 1.27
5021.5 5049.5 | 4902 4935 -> 1.20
